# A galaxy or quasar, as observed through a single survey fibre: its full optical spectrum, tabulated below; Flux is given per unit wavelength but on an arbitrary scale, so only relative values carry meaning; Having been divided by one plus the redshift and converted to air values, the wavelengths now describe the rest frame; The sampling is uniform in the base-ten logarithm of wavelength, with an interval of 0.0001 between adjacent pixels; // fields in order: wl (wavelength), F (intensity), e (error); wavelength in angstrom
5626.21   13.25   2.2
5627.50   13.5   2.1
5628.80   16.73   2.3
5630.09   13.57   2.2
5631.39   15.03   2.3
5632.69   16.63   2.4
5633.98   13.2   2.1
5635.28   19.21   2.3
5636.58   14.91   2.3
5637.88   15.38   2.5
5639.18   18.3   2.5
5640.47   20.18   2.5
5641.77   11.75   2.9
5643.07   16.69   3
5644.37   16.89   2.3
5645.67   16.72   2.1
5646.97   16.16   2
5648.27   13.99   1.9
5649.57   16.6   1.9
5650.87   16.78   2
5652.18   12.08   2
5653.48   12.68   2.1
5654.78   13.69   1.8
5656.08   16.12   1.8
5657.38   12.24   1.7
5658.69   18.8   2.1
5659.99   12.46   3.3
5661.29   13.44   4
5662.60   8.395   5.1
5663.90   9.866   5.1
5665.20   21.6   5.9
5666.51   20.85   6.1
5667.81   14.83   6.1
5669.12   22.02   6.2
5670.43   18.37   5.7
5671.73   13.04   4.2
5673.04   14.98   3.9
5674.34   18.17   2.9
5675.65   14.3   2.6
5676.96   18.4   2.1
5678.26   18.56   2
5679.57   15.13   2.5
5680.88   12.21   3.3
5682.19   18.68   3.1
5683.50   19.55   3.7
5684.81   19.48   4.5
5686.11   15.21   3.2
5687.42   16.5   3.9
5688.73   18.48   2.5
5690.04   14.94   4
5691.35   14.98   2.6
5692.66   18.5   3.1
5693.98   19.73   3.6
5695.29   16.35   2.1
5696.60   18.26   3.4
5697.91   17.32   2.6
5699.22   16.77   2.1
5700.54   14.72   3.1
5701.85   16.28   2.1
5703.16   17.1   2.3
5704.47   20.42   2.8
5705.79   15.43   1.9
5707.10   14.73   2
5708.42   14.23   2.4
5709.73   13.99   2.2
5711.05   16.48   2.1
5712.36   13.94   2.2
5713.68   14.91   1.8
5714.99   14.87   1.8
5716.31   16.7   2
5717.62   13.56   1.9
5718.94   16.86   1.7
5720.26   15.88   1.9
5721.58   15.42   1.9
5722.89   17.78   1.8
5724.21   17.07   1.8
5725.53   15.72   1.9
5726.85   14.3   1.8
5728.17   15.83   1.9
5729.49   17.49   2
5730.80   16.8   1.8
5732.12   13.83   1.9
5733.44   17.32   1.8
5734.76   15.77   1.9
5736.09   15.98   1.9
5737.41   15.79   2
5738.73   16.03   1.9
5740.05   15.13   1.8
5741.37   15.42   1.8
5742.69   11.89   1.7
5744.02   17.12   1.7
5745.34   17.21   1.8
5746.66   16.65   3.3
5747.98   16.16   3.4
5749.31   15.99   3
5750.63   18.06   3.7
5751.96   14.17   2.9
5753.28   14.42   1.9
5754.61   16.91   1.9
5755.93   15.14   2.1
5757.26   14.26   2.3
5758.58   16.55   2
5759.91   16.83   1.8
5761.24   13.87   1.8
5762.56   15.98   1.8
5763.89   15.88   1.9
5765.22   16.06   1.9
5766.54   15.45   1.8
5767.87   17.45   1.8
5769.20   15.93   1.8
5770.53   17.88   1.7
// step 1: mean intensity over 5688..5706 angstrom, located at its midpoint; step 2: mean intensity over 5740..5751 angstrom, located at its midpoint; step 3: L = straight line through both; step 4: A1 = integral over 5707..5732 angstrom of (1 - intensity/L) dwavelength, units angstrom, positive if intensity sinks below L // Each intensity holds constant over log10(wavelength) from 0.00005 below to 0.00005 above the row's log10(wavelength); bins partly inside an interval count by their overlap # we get 1.48 angstrom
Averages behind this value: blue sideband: 17.1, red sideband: 16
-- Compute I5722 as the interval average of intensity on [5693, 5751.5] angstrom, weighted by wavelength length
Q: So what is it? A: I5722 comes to 16.1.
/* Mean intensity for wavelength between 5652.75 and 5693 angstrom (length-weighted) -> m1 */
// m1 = 16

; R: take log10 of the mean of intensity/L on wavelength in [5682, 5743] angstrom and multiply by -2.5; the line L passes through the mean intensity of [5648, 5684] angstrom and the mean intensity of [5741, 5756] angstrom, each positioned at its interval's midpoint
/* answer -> -0.03 mag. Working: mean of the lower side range 15.6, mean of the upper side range 15.8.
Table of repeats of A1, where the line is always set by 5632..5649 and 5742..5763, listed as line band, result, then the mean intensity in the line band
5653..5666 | 1.7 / 14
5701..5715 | 0.2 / 15.7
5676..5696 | -1.4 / 17.1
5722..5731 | -0.3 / 16.4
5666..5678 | -0.9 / 17.2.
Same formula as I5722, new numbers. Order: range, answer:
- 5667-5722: 16.4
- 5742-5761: 15.8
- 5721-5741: 16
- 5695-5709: 16.5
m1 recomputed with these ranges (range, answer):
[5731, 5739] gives 15.8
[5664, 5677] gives 17.3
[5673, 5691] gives 16.8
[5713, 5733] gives 15.8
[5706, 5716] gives 14.8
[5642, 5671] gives 15.4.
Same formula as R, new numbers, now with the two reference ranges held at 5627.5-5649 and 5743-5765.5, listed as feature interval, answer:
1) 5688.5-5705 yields -0.084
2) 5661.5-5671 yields -0.034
